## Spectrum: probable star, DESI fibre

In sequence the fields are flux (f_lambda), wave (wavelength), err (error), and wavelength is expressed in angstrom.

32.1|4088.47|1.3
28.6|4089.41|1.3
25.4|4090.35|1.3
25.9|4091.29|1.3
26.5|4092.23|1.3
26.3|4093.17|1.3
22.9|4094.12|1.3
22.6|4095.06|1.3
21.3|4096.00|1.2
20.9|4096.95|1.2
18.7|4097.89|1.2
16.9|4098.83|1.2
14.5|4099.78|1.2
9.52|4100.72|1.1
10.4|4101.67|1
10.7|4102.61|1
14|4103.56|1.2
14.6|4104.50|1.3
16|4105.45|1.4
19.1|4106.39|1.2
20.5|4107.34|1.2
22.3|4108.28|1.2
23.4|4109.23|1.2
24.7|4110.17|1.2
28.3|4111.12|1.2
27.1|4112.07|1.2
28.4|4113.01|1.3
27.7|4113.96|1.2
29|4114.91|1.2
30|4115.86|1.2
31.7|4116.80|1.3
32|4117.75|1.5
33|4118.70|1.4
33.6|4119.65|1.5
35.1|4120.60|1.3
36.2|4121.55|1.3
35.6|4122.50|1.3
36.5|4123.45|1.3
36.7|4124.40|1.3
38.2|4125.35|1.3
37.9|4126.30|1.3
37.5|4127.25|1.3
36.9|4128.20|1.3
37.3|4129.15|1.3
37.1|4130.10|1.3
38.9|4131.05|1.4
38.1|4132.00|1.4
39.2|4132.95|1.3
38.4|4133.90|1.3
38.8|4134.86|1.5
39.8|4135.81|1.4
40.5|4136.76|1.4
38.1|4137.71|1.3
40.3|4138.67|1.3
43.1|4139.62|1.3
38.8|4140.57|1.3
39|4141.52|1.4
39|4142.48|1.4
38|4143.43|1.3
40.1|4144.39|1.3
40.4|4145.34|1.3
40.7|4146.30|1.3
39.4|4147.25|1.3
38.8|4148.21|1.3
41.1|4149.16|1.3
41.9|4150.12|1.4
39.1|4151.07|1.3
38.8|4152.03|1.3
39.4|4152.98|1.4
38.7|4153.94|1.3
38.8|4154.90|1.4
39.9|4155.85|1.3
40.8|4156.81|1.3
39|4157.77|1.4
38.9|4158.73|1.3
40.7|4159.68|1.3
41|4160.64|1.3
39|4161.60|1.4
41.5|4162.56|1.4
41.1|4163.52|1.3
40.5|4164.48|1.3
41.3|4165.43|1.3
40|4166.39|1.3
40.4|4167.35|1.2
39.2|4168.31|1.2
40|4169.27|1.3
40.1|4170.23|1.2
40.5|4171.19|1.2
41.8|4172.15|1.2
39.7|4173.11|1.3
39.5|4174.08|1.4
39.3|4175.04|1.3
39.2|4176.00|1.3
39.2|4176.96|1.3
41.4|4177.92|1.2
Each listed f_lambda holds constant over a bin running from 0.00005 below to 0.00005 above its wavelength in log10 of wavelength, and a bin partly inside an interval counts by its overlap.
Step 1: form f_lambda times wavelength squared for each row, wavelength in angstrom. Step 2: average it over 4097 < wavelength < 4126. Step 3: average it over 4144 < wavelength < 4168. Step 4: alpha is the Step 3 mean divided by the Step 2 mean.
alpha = 1.62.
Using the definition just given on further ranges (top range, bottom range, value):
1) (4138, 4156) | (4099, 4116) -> 1.99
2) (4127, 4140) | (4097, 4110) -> 2.38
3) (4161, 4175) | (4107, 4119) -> 1.50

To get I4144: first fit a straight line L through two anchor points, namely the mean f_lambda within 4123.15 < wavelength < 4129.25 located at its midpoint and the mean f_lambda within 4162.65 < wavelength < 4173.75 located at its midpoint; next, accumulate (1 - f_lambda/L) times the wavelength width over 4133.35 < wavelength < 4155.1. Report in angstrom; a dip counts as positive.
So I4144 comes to -0.5 angstrom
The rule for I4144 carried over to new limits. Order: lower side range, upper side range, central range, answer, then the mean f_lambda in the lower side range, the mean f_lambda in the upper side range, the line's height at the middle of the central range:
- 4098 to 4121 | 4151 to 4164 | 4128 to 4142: -3.1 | 22.9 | 39.8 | 31.9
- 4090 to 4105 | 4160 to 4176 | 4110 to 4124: -3.8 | 18.8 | 40.3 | 24.7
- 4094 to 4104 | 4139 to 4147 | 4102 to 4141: -4.1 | 16.4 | 39.9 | 28.4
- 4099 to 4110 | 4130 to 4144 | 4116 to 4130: -3.0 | 16.2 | 39.2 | 29.3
